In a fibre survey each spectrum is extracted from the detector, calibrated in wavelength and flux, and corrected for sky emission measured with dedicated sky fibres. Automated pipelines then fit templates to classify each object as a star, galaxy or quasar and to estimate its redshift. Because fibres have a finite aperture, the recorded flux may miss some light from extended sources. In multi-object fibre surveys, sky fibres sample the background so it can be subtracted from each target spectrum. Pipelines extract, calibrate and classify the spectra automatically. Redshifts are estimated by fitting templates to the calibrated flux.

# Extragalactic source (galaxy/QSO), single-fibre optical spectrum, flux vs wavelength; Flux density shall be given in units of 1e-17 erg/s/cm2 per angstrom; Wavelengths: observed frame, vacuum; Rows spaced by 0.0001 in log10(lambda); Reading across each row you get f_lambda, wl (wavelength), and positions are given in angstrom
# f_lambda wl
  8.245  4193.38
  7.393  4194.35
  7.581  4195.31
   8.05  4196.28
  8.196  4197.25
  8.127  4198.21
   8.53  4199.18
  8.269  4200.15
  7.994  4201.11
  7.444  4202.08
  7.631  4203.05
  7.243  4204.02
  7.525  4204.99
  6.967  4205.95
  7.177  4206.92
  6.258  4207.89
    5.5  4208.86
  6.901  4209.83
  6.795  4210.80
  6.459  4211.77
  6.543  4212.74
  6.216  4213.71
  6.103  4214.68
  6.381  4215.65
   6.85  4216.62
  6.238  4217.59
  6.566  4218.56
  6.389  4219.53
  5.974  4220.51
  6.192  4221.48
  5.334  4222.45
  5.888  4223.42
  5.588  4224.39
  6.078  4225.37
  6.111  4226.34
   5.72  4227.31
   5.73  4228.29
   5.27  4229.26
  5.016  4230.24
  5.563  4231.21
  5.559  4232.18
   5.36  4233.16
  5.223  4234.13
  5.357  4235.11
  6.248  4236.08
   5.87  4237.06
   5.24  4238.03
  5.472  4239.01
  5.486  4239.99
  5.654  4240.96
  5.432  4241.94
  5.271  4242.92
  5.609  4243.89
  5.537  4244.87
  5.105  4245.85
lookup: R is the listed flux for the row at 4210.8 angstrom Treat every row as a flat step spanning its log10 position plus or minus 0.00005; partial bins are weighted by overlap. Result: 6.795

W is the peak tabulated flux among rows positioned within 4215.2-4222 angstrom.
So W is 6.85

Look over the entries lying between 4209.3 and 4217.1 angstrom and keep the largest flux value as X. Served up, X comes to 6.901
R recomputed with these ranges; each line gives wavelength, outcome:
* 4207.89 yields 6.258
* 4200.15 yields 8.269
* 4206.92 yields 7.177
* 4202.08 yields 7.444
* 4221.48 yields 6.192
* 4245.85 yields 5.105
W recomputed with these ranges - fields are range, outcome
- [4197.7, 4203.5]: 8.53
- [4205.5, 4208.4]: 7.177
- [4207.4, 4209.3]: 6.258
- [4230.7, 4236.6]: 6.248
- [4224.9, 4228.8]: 6.111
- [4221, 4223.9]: 6.192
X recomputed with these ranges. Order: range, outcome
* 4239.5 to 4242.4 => 5.654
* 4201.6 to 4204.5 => 7.631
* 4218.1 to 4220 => 6.566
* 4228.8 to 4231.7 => 5.563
